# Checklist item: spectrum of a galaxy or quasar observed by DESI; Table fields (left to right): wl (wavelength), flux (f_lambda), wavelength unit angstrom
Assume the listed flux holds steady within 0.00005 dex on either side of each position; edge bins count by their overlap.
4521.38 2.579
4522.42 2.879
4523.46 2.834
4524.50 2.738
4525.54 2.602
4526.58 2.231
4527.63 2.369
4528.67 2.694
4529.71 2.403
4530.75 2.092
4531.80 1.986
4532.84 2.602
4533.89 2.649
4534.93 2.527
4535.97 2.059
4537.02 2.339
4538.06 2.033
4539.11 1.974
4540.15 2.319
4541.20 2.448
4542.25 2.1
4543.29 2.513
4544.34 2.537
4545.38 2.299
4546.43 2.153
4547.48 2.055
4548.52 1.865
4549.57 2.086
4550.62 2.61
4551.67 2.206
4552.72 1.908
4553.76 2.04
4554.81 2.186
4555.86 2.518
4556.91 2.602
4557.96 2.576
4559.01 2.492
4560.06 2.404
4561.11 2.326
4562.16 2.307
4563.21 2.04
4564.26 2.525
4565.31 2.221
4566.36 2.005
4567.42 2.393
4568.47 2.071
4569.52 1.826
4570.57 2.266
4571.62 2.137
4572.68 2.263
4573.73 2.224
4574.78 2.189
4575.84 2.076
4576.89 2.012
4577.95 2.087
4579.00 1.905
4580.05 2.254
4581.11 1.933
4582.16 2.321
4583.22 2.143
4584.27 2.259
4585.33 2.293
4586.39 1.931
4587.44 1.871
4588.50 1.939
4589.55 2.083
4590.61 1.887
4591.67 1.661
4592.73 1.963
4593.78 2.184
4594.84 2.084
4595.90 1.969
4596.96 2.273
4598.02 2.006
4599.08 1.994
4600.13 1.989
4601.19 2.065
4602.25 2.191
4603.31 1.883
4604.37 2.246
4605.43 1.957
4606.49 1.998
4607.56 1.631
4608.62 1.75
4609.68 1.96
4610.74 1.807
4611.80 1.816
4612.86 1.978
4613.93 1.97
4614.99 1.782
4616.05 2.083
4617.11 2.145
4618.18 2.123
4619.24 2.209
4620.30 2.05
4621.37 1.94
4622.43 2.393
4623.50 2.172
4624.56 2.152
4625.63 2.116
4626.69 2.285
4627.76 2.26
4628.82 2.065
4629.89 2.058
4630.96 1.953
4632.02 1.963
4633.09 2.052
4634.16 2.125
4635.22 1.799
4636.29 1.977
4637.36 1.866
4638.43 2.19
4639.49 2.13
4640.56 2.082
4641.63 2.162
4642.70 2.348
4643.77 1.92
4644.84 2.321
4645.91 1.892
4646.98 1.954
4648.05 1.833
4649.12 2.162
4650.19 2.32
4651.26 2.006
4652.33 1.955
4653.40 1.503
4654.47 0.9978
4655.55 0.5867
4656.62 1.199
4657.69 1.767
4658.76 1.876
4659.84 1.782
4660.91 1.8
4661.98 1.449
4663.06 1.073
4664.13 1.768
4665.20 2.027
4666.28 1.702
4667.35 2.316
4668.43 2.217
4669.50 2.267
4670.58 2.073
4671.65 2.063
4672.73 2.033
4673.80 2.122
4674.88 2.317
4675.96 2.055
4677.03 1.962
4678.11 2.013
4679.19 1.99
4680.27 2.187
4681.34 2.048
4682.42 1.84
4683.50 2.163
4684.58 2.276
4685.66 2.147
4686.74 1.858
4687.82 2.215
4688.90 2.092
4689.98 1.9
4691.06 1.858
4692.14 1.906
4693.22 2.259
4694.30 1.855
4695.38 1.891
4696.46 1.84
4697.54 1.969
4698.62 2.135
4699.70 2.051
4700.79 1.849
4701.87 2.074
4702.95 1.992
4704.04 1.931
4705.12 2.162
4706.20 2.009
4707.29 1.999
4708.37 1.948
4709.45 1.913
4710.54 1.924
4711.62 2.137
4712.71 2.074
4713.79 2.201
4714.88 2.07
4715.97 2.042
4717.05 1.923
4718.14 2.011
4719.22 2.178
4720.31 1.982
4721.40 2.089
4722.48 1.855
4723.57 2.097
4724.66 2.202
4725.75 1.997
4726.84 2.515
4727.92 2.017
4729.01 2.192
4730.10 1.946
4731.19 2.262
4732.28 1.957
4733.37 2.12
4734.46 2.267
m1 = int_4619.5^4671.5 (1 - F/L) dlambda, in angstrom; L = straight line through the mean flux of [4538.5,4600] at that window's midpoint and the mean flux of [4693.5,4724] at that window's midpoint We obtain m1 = 3.6 angstrom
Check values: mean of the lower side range 2.17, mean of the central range 1.94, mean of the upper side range 2.01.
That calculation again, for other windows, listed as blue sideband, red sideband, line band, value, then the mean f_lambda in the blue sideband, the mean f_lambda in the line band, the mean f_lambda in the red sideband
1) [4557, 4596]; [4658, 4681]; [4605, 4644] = 0.2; 2.15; 2.04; 1.96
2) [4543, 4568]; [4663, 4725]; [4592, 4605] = 0.8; 2.28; 2.06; 2.03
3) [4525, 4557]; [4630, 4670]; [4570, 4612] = 1.2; 2.29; 2.04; 1.88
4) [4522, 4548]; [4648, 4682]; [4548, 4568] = 0.0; 2.38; 2.28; 1.86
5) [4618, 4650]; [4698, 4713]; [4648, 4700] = 3.3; 2.09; 1.91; 2.01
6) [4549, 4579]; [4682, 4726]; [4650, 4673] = 3.7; 2.23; 1.75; 2.02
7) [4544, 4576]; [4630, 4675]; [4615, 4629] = -0.9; 2.24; 2.14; 1.9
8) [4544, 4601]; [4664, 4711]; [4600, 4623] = 1.2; 2.15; 2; 2.03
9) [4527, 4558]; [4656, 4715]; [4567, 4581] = 0.6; 2.29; 2.12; 1.97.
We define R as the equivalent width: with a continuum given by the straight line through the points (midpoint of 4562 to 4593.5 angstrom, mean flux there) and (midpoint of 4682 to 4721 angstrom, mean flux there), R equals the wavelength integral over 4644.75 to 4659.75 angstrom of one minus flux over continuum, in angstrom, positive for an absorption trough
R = 2.4 angstrom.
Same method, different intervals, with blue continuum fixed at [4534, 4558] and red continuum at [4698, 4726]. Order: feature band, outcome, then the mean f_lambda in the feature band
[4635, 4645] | 0.2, 2.08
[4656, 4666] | 2.2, 1.63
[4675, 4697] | 0.5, 2.02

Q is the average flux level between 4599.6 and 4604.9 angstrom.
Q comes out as 2.08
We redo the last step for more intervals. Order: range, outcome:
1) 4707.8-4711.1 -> 1.93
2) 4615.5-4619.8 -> 2.14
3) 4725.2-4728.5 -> 2.18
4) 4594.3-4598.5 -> 2.08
